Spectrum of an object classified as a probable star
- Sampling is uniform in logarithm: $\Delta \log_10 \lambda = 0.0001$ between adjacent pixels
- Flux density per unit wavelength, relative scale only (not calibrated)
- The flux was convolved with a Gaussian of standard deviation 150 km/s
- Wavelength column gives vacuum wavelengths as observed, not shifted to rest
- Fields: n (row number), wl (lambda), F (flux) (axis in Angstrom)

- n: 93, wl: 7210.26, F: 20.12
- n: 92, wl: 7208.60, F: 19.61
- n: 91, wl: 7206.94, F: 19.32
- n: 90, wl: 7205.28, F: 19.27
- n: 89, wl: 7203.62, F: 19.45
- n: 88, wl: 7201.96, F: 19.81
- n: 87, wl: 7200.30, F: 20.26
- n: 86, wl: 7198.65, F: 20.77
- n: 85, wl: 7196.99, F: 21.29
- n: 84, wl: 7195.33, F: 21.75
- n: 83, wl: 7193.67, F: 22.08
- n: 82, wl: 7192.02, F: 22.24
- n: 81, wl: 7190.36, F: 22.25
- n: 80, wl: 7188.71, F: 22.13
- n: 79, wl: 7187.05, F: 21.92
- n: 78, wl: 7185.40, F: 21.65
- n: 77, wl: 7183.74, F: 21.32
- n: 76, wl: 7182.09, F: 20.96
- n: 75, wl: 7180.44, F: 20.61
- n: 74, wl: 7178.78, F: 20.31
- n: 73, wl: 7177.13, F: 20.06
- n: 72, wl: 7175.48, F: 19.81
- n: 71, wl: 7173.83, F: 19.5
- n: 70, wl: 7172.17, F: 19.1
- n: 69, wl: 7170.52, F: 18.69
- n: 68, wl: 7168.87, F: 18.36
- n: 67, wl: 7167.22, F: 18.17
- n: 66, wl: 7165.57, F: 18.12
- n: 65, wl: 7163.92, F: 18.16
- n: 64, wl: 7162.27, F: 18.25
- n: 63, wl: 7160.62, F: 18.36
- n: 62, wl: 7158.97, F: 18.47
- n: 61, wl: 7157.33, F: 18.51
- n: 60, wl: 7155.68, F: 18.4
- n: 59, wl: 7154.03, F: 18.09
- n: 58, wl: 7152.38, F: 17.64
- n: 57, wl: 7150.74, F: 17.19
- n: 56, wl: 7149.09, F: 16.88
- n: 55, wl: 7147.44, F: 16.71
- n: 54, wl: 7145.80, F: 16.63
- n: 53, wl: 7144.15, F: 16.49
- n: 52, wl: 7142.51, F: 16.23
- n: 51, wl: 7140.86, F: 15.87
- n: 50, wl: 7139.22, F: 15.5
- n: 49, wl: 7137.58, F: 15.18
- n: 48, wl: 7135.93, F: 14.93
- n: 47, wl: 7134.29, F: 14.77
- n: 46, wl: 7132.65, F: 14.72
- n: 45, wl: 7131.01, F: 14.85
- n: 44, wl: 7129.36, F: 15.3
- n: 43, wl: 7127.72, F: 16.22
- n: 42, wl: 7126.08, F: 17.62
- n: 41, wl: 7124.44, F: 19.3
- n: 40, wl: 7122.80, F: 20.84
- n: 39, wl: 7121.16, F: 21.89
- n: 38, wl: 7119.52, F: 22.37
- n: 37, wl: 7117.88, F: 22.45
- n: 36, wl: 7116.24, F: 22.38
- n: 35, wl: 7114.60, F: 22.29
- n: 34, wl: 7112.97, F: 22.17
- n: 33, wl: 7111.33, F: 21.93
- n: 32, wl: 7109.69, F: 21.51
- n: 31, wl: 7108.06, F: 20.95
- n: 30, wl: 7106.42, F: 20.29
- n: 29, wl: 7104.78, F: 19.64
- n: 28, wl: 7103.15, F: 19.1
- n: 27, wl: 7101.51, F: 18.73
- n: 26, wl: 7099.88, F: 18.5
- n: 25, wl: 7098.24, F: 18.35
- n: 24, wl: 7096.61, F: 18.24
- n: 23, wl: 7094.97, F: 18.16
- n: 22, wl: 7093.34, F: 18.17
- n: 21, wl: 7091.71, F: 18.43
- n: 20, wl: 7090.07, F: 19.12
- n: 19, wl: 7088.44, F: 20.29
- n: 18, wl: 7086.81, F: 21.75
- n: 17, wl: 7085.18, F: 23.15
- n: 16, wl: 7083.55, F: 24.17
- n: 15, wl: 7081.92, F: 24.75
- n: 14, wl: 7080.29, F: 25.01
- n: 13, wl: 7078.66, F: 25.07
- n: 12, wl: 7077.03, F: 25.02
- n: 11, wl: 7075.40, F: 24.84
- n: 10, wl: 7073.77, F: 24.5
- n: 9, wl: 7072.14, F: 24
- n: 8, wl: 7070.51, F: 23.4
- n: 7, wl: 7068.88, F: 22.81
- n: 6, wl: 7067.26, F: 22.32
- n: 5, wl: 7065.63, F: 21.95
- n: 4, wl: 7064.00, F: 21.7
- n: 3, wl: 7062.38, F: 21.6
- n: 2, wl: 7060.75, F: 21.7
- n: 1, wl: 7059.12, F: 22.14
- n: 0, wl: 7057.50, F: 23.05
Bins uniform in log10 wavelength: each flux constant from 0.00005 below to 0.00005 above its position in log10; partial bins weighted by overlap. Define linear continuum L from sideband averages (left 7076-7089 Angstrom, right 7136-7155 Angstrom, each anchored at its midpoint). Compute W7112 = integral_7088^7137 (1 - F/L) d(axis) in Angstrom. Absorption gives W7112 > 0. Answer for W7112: 2.8 Angstrom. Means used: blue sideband 23.7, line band 19.1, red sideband 16.5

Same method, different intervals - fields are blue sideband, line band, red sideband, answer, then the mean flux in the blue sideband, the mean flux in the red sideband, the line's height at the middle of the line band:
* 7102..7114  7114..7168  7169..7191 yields 7.5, 20.8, 20.6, 20.7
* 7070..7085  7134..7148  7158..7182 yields 3.3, 24.5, 19.1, 20.8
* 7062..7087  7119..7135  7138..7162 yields 1.2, 23.6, 17.2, 19.1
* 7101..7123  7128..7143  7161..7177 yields 3.7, 21.2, 18.7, 20.2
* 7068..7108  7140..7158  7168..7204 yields 3.3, 21.5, 20.7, 21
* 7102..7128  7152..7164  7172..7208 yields 1.4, 20.8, 20.7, 20.7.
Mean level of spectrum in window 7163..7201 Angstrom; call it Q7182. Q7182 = 20.4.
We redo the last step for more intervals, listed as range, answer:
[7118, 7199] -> 18.7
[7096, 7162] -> 18.4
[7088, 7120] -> 20.1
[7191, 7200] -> 21.6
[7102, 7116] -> 21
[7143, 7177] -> 18.1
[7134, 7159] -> 16.7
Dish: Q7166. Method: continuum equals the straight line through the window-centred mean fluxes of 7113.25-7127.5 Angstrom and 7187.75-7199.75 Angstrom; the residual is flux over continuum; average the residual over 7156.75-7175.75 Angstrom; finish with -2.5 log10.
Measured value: 0.16 mag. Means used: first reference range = 21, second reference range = 21.8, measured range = 18.6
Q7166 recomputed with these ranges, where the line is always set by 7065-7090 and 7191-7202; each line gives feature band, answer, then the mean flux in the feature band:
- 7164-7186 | 0.10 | 19.7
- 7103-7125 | 0.07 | 21.3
